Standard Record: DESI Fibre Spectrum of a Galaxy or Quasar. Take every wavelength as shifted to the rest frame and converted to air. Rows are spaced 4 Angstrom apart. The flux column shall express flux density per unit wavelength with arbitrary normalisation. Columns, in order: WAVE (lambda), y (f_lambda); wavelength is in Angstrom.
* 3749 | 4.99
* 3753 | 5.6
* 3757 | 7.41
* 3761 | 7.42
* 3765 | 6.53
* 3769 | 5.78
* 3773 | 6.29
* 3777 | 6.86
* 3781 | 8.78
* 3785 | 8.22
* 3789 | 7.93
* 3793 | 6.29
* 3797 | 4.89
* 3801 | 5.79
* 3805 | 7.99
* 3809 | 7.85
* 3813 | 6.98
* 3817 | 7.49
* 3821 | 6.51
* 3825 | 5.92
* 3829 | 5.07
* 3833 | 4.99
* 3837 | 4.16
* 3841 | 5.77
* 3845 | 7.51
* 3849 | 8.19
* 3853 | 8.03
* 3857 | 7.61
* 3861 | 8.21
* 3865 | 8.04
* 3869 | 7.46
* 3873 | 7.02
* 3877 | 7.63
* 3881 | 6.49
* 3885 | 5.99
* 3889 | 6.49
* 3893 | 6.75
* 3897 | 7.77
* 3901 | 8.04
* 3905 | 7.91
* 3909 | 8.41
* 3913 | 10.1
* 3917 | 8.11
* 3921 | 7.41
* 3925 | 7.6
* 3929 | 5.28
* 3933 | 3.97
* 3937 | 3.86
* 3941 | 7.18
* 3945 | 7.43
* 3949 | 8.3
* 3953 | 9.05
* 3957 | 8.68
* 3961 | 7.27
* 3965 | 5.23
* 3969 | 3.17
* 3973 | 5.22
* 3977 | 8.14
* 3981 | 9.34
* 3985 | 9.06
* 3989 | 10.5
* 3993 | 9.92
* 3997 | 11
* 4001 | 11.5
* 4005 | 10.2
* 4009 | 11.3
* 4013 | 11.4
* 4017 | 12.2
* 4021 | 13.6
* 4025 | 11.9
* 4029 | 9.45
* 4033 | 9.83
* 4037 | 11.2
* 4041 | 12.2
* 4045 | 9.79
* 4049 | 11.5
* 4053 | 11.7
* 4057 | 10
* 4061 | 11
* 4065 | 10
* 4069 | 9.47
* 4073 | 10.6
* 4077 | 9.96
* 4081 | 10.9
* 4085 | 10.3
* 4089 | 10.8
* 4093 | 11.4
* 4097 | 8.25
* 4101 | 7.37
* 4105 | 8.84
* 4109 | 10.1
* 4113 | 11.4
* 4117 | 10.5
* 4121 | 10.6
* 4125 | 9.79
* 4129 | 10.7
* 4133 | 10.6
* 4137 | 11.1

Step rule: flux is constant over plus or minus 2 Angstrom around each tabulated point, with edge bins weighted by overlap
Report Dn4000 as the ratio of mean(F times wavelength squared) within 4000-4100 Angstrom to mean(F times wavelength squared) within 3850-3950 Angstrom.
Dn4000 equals 1.60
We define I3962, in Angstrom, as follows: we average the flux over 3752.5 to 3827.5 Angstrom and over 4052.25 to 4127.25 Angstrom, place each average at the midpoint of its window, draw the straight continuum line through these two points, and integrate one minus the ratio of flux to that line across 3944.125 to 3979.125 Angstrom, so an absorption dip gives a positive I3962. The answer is 7.2 Angstrom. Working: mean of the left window 6.88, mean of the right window 10.1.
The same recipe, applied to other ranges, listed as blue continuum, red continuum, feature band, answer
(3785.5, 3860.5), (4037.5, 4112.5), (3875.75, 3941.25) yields 7.3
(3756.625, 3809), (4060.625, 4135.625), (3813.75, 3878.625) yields 6.5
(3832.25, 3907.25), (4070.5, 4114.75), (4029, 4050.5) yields -3.4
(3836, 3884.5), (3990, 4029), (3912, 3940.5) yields 7.7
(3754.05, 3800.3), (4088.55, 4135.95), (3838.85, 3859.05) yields 0.4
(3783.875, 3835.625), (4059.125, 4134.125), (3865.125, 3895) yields 2.1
